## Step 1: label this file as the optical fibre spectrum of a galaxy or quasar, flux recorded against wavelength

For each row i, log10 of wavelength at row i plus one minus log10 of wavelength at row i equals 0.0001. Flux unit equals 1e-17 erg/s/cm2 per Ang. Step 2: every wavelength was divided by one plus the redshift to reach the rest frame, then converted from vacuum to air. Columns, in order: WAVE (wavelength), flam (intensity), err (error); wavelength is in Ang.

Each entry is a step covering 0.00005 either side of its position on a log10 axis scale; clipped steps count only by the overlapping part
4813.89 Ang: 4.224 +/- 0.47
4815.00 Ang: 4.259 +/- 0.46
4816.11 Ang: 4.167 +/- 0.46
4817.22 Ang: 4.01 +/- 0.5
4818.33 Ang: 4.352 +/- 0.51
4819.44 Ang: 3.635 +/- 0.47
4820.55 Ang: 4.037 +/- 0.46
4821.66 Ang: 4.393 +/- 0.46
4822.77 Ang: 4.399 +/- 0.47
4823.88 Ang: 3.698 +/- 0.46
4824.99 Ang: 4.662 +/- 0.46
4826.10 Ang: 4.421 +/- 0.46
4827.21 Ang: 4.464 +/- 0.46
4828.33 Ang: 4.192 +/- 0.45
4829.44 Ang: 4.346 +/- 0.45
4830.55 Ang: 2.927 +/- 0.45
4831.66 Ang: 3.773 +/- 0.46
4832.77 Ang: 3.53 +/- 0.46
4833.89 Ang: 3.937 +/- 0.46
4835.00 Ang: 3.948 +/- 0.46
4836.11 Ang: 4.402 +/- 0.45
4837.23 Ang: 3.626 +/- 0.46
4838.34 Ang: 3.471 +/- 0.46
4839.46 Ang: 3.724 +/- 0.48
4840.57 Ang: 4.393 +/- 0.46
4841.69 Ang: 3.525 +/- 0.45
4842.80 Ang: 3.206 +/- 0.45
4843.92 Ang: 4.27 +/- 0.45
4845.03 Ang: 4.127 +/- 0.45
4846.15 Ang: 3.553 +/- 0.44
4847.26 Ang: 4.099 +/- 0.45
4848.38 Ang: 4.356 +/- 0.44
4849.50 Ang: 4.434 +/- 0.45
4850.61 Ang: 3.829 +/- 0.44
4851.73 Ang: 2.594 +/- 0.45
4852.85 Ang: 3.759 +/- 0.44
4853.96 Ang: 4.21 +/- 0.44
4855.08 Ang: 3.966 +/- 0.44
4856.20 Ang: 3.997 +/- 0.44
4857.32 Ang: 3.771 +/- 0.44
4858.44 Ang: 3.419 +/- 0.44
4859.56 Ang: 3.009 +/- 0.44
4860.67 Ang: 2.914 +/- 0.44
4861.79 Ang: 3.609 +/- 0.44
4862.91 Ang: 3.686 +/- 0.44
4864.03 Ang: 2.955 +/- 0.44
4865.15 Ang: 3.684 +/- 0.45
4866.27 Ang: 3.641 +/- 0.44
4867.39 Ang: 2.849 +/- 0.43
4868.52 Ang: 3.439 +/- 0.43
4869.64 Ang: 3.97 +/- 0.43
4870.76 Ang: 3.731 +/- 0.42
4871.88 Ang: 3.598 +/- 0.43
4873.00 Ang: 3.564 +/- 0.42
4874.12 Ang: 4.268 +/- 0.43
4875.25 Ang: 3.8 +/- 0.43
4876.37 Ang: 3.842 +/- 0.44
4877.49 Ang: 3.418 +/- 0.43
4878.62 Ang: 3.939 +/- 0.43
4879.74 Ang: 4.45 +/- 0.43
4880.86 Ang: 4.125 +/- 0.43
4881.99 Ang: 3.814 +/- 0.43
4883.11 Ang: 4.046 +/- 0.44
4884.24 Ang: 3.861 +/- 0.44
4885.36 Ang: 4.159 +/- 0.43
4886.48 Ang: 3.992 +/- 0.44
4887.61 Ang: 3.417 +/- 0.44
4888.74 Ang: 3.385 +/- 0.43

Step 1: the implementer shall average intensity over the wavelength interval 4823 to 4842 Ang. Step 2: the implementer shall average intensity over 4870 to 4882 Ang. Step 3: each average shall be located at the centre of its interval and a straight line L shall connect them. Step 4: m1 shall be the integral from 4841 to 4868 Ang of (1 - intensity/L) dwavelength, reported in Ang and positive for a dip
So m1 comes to 1.8 Ang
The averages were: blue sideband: 3.96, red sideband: 3.87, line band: 3.65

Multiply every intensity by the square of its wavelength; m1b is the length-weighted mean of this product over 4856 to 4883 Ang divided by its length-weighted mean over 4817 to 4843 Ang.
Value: 0.9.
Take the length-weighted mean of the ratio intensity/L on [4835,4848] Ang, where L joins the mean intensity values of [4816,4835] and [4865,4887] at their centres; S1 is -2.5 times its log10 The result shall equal 0.03 mag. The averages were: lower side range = 4.05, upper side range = 3.81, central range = 3.86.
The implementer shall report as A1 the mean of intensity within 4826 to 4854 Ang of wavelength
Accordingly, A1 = 3.87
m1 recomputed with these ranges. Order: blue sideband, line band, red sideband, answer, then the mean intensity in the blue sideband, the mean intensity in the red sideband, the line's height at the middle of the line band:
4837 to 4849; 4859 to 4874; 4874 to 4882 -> 1.76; 3.86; 3.95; 3.92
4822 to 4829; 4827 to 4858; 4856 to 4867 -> 0.20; 4.31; 3.44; 3.9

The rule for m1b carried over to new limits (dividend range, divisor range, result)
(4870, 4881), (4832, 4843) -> 1.04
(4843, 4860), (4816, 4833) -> 0.95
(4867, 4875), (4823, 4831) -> 0.90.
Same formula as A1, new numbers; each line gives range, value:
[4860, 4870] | 3.4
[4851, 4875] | 3.56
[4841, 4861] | 3.74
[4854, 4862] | 3.57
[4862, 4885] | 3.74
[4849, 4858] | 3.81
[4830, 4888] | 3.74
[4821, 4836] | 4.06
